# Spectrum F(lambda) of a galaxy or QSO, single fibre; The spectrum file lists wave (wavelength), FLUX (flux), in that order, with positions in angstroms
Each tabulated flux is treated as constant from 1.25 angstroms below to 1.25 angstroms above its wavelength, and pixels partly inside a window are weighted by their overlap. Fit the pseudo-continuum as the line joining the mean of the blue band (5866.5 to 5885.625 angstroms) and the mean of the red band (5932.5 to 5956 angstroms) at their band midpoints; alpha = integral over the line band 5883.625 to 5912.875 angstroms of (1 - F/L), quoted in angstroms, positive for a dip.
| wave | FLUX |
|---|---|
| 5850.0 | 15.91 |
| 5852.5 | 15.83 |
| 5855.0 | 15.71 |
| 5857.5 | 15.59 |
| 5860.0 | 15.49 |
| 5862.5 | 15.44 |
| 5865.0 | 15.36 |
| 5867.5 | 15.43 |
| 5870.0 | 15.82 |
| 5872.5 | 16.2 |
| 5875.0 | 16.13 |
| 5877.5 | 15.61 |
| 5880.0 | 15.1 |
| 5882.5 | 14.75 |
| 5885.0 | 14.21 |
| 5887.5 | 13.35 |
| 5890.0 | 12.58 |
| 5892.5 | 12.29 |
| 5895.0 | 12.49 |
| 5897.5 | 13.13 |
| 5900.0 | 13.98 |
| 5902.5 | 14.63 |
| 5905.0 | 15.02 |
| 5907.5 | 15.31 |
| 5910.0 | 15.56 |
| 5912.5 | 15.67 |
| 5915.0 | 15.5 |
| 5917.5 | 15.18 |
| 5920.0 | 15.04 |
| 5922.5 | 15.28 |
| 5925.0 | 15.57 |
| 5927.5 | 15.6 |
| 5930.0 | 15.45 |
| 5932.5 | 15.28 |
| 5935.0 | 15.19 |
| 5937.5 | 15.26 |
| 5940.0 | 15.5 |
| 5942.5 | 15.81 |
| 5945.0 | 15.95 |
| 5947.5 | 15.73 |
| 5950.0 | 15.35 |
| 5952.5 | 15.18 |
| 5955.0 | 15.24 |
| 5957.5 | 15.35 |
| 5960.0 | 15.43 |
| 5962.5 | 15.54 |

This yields 2.80 angstroms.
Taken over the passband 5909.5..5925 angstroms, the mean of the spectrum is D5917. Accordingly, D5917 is 15.4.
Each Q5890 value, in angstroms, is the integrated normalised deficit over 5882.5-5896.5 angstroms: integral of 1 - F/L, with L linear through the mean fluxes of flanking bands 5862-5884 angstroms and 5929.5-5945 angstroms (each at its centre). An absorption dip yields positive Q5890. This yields 2.1 angstroms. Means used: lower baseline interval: 15.5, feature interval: 13.1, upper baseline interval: 15.5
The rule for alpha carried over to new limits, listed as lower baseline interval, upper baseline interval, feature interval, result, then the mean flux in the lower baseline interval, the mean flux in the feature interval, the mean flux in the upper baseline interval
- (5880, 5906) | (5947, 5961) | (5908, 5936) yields -1.8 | 13.7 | 15.4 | 15.4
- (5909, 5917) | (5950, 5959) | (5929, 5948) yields -0.2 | 15.5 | 15.5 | 15.3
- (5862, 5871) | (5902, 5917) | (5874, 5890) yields 0.8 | 15.5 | 14.7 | 15.3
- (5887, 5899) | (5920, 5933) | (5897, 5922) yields -1.6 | 12.8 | 15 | 15.4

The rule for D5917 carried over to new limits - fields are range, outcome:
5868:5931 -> 14.8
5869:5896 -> 14.4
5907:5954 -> 15.4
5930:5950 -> 15.5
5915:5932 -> 15.4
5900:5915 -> 15.2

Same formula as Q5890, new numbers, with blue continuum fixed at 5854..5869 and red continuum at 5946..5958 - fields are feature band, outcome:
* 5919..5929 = 0.0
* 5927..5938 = 0.0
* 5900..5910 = 0.3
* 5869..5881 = -0.2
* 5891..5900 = 1.5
